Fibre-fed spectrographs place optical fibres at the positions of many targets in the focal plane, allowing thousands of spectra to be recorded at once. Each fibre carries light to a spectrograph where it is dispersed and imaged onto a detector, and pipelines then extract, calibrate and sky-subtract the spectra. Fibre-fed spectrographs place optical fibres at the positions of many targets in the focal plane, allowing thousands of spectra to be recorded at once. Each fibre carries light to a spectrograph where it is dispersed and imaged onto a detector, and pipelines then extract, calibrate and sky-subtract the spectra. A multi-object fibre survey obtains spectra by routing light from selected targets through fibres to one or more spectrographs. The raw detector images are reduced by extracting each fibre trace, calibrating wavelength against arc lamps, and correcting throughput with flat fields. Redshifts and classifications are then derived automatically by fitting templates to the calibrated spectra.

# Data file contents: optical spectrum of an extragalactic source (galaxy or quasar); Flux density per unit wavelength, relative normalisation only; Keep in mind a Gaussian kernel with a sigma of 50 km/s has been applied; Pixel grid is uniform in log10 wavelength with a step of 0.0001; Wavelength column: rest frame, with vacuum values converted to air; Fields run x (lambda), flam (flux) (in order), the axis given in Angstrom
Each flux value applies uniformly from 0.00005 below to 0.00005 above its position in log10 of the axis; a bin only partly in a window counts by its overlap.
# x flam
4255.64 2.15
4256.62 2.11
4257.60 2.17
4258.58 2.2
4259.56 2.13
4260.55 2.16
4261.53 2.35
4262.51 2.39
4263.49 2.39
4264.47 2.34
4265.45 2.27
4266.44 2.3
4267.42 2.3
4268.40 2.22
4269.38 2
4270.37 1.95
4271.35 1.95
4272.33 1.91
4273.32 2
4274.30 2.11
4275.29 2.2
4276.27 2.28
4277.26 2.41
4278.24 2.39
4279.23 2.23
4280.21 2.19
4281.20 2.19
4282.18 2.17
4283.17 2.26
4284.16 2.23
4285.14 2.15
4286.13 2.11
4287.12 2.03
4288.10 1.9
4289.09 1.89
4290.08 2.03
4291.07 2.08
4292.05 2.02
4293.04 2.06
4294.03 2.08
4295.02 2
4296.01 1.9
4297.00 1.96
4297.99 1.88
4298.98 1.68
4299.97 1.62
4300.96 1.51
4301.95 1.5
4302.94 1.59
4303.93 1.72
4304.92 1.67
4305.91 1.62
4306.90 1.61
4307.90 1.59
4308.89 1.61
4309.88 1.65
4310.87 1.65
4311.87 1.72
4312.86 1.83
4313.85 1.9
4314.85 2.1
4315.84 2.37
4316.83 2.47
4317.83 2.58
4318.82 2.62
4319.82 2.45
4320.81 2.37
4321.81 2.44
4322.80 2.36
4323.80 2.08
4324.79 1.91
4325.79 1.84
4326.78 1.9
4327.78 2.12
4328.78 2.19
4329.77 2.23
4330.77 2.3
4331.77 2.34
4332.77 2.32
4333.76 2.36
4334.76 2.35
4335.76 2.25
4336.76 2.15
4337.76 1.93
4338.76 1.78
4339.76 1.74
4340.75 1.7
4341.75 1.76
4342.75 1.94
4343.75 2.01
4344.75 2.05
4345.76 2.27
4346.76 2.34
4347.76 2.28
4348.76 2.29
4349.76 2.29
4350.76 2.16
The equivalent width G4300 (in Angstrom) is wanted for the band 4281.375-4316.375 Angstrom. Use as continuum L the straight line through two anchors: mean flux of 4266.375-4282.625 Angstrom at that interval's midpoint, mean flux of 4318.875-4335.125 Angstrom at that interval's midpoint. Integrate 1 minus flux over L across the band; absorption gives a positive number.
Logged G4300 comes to 5.0 Angstrom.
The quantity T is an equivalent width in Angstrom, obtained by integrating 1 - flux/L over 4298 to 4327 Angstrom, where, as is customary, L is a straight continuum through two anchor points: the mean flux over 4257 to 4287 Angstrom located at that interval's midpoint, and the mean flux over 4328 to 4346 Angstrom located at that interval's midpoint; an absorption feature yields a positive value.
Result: 2.7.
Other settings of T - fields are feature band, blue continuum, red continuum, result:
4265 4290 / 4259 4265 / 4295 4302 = -1.01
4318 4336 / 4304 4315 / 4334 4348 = -3.44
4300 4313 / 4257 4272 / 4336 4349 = 2.92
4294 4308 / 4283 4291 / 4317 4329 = 2.71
